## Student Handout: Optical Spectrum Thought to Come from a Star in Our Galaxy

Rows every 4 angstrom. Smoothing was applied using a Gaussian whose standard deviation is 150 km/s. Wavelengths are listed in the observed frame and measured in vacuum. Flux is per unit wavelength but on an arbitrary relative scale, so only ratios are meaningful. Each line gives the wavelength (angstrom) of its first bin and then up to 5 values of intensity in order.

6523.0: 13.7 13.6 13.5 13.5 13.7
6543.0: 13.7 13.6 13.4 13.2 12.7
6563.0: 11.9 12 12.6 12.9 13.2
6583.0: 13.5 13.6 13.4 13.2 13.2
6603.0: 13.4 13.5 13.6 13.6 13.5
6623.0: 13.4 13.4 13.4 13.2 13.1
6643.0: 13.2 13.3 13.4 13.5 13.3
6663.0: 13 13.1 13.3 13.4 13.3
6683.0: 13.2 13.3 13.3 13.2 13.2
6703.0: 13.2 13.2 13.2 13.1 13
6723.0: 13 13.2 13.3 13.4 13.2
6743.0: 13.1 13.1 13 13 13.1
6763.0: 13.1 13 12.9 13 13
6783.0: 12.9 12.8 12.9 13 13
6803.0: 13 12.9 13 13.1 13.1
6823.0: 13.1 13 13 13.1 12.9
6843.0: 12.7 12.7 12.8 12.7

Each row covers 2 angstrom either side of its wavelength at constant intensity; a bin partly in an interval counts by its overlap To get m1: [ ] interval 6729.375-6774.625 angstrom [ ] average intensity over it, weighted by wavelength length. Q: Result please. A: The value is 13.1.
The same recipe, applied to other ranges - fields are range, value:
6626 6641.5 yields 13.3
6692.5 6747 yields 13.2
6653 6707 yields 13.3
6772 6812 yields 12.9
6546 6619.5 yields 13.1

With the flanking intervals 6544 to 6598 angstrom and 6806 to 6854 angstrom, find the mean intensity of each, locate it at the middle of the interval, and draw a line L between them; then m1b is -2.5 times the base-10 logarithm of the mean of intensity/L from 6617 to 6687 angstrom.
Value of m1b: -0.024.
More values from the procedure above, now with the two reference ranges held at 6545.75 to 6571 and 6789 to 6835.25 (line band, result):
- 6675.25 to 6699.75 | -0.03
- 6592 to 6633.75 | -0.05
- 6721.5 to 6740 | -0.02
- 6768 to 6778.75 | 0.00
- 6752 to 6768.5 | -0.01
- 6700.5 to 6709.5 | -0.02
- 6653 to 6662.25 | -0.04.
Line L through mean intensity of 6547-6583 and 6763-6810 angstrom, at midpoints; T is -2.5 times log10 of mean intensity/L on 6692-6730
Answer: -0.02 mag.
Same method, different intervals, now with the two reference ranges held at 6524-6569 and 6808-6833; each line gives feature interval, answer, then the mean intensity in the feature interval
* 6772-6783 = 0.01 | 13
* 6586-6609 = -0.02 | 13.4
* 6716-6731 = 0.00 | 13.1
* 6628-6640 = -0.01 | 13.3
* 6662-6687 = -0.01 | 13.2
